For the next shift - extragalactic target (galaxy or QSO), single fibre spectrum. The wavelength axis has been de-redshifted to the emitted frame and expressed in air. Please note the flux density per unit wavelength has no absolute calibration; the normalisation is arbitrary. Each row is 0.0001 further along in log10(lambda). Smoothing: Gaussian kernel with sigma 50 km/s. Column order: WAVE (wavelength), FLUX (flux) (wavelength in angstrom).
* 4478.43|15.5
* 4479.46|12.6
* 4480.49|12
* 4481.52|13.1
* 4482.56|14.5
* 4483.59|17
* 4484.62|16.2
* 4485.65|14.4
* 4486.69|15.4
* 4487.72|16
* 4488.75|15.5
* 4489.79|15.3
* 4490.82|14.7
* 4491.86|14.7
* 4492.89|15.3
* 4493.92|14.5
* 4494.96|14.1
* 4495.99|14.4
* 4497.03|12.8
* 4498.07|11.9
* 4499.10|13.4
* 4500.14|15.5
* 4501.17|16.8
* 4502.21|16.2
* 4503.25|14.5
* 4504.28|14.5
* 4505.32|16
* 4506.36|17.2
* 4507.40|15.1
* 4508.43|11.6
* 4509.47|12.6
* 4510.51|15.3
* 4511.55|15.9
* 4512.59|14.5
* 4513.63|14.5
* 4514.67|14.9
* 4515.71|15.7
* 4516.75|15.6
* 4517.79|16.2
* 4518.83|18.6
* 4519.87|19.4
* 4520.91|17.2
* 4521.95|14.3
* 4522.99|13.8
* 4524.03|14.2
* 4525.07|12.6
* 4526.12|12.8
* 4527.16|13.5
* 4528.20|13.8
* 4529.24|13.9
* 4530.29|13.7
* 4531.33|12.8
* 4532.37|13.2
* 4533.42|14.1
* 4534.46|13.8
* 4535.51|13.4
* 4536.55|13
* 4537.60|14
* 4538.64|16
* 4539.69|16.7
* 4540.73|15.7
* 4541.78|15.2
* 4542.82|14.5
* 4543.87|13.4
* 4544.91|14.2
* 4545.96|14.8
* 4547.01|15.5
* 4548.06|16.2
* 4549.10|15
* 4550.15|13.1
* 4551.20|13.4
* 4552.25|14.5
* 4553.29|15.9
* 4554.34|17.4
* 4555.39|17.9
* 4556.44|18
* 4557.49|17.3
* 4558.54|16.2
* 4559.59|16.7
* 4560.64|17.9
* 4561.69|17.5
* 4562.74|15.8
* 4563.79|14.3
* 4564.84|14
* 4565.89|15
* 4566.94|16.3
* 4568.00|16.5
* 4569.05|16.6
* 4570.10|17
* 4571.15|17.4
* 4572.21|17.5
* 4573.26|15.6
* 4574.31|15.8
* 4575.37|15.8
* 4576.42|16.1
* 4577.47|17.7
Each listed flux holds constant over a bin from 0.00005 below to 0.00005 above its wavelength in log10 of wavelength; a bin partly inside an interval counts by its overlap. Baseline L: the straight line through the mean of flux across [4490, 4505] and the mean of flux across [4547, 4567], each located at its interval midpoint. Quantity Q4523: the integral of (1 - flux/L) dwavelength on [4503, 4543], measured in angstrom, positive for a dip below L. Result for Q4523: 1.05 angstrom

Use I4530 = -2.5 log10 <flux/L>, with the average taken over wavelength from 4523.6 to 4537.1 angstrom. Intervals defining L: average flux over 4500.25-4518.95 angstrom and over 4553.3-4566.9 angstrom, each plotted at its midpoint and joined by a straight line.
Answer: 0.17 mag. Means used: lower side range 15.3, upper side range 16.5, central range 13.4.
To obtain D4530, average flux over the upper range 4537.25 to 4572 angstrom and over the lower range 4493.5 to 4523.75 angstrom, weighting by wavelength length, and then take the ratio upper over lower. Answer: 1.0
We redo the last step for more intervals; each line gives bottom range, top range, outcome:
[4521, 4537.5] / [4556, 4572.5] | 1.21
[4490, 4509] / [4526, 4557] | 1.00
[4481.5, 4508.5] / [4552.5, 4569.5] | 1.10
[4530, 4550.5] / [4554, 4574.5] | 1.15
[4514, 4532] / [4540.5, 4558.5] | 1.04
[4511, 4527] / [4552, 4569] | 1.07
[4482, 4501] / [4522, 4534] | 0.91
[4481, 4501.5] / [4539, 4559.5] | 1.05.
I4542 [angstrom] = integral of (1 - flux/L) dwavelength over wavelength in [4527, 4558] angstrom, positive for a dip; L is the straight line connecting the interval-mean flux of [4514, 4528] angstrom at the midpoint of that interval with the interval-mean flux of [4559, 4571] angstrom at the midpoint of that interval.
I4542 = 1.8 angstrom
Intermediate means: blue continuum 15.3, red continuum 16.2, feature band 14.8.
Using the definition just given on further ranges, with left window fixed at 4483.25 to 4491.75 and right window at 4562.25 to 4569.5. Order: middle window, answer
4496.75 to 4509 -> 0.7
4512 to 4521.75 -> -0.5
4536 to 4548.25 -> 0.5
